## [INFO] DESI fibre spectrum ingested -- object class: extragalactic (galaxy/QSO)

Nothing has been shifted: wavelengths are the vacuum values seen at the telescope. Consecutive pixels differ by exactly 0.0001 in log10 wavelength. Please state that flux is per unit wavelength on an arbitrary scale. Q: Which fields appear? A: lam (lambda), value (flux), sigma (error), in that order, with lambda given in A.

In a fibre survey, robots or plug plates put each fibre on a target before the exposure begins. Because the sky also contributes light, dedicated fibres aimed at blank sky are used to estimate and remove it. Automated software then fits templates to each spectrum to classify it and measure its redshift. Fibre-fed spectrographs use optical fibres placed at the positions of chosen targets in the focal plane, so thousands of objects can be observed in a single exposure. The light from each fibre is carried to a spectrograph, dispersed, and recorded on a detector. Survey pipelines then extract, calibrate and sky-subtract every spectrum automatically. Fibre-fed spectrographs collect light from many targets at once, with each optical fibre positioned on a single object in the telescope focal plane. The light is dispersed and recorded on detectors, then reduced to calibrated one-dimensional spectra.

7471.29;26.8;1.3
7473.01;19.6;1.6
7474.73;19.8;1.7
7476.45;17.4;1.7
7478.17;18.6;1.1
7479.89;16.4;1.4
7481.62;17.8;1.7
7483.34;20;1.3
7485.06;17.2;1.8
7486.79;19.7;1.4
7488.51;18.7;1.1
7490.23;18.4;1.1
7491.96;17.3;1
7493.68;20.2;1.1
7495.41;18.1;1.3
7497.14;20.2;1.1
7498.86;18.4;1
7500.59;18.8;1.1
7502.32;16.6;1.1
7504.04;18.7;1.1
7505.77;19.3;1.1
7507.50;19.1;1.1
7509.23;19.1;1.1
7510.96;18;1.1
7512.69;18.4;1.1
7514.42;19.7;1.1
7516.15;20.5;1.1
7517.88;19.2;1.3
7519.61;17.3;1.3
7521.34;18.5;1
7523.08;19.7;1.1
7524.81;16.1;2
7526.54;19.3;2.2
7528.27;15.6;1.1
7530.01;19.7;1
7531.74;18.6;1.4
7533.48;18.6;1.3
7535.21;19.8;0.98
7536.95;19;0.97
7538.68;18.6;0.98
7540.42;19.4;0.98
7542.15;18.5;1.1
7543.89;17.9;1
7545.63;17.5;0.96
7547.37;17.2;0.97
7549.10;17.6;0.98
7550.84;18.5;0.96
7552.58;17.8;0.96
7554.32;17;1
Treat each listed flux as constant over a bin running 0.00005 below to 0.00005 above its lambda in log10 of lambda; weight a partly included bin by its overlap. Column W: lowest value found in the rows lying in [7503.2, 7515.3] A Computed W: 18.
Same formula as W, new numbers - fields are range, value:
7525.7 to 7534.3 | 15.6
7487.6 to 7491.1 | 18.4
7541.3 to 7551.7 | 17.2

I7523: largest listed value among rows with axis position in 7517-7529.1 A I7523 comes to 19.7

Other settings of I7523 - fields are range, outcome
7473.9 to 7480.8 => 19.8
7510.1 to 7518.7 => 20.5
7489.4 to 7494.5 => 20.2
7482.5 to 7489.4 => 20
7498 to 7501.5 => 18.8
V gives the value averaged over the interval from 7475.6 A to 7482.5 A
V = 17.6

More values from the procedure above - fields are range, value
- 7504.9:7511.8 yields 18.9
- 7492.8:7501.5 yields 19.1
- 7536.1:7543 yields 18.9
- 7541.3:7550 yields 17.7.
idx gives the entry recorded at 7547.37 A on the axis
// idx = 17.2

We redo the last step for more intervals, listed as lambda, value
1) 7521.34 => 18.5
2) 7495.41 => 18.1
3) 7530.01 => 19.7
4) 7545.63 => 17.5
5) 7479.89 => 16.4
